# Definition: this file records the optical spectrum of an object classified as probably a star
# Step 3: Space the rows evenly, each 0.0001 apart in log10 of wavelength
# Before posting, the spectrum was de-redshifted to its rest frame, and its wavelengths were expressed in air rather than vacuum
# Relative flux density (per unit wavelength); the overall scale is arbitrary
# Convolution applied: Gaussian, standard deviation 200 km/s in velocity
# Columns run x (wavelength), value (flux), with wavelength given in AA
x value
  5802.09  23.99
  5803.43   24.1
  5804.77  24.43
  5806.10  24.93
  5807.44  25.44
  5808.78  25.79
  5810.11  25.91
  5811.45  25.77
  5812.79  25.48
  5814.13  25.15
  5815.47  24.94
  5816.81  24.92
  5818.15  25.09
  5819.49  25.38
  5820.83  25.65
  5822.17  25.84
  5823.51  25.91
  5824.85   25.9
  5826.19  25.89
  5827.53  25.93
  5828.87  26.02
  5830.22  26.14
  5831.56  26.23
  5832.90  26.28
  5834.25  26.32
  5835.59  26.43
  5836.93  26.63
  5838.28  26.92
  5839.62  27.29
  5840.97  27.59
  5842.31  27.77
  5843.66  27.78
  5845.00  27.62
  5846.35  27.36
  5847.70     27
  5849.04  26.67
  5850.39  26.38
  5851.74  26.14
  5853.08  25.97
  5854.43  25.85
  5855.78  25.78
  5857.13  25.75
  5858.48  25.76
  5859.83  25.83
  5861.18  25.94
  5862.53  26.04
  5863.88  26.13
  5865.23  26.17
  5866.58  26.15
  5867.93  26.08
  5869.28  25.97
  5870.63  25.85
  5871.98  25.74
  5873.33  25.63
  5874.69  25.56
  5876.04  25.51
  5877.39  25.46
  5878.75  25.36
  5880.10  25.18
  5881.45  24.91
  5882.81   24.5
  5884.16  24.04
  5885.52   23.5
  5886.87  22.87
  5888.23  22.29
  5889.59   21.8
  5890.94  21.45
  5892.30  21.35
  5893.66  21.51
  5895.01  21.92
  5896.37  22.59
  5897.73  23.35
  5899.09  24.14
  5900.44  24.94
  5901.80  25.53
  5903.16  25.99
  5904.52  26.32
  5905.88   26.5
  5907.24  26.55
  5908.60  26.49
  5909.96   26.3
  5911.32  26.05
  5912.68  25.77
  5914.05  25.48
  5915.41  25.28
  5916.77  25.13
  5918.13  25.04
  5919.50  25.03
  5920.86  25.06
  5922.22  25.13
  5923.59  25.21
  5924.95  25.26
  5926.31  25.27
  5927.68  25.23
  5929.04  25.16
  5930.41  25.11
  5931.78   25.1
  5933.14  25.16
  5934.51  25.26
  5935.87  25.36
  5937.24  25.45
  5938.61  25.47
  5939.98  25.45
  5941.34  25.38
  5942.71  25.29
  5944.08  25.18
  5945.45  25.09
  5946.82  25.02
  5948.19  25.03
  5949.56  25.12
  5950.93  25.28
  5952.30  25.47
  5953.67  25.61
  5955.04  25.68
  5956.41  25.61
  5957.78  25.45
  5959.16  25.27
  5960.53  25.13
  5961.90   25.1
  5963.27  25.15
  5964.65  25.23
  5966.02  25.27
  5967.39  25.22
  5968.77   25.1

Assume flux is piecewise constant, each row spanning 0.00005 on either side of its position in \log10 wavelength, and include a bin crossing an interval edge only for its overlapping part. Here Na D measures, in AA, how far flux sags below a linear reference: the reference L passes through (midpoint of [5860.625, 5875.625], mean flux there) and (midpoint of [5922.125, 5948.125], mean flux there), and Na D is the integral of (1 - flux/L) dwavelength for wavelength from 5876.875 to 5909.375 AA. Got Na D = 1.98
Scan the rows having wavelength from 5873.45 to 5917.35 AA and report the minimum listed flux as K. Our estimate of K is 21.35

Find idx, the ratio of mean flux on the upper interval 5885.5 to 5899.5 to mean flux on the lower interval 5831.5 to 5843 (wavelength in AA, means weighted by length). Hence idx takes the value 0.83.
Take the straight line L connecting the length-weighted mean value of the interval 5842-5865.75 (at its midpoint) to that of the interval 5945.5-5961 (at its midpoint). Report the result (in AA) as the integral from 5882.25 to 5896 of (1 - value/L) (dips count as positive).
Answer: 1.9 AA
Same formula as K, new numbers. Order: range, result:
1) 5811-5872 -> 24.92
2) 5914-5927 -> 25.03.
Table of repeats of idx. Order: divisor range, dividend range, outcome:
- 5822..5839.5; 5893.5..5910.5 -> 0.95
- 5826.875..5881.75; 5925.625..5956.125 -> 0.96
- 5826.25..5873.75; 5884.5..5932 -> 0.93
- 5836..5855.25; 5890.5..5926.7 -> 0.92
